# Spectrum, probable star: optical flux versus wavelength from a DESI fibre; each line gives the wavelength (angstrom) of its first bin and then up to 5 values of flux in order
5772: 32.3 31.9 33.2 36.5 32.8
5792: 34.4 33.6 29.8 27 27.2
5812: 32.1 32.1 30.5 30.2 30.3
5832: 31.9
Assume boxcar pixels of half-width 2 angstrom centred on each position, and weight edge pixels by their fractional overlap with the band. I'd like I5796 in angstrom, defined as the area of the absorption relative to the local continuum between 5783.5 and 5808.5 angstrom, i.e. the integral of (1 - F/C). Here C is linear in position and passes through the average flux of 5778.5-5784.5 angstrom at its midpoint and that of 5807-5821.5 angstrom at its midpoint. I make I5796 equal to 1.0 angstrom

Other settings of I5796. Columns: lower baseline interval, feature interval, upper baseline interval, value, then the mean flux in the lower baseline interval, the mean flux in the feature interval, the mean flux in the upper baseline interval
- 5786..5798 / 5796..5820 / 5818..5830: 1.4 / 33.6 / 30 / 30.3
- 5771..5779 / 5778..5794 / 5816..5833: -1.2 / 32.2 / 34.2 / 30.8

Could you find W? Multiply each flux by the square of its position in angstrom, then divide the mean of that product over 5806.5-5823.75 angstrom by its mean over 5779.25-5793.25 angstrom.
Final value 0.90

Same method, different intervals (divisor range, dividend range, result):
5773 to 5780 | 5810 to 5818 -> 1.01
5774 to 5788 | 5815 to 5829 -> 0.92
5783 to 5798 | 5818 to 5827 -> 0.90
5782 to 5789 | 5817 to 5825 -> 0.89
